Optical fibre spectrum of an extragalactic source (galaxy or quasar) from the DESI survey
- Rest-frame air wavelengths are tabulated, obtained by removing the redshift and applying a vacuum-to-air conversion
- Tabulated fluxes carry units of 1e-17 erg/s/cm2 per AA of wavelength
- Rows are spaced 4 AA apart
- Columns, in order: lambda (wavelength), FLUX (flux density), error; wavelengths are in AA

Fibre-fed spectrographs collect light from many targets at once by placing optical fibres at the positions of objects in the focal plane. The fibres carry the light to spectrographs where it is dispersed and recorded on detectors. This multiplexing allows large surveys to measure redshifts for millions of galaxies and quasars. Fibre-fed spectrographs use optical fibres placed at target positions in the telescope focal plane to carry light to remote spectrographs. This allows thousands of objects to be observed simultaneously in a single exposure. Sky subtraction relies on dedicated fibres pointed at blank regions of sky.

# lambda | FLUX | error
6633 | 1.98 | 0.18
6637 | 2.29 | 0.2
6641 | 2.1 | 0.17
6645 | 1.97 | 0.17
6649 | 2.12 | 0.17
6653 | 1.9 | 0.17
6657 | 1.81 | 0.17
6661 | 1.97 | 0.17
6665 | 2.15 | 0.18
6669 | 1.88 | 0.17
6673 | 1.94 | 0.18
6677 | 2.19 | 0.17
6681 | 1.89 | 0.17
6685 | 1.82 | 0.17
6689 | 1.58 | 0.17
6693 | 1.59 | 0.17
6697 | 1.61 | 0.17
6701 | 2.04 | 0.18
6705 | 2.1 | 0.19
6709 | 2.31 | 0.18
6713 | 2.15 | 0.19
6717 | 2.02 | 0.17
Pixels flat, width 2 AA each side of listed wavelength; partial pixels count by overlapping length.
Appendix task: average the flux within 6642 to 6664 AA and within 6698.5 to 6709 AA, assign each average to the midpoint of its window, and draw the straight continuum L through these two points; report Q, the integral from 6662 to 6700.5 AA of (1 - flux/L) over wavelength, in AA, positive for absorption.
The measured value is 3.32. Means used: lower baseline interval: 1.97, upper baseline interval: 2.09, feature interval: 1.86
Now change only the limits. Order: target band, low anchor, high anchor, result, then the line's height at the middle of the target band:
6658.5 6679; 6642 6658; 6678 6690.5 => -1.6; 1.88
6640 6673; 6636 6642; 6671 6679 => 2.3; 2.13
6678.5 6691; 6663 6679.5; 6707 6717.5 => 1.8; 2.08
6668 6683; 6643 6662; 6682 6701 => -1.5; 1.81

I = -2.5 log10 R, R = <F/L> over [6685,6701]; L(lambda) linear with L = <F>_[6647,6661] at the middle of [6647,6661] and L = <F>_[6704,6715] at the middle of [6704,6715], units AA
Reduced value 0.25 mag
